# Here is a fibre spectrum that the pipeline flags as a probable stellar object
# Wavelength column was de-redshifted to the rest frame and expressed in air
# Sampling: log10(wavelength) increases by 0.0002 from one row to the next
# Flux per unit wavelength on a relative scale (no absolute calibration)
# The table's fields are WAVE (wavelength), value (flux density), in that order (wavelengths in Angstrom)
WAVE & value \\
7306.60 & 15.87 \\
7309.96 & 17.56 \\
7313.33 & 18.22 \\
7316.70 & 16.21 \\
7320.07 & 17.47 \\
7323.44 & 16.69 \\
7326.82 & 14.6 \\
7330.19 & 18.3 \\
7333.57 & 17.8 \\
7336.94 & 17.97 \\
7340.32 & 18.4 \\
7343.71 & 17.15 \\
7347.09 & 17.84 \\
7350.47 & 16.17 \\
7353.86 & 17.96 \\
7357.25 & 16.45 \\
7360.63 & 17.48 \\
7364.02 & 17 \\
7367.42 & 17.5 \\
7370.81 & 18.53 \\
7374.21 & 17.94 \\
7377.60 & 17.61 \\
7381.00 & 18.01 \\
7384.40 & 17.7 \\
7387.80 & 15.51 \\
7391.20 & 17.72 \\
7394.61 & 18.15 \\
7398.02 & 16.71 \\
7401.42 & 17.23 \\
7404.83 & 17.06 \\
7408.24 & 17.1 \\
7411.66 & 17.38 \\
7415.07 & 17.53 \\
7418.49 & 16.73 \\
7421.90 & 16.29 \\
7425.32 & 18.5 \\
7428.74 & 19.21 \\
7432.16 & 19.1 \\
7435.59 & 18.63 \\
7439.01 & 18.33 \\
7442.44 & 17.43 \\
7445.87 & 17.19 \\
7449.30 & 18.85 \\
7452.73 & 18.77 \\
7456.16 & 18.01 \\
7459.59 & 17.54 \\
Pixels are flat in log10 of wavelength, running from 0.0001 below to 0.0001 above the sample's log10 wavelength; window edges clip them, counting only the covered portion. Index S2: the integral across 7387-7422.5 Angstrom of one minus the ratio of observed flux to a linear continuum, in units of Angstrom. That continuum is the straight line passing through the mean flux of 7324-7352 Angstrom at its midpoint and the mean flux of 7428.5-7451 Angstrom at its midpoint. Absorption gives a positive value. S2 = 1.7 Angstrom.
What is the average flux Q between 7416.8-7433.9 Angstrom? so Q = 18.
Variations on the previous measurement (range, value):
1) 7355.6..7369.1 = 17.1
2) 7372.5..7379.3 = 17.8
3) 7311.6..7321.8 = 17.3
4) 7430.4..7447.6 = 18.1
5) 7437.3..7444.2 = 17.9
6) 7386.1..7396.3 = 17.1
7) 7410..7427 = 17.3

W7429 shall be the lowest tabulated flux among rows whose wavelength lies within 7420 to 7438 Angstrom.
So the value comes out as 16.29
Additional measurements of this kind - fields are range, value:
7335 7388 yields 15.51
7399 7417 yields 17.06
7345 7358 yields 16.17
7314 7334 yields 14.6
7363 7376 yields 17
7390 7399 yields 16.71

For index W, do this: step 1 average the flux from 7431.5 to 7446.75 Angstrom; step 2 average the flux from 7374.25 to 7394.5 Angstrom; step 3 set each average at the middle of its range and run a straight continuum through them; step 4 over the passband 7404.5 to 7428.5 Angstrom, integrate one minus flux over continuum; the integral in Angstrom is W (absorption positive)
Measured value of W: 0.64 Angstrom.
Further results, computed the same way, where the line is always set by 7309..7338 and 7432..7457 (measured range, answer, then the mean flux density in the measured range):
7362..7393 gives 0.26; 17.5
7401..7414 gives 0.52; 17.2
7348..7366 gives 0.43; 17.1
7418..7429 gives 0.29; 17.6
